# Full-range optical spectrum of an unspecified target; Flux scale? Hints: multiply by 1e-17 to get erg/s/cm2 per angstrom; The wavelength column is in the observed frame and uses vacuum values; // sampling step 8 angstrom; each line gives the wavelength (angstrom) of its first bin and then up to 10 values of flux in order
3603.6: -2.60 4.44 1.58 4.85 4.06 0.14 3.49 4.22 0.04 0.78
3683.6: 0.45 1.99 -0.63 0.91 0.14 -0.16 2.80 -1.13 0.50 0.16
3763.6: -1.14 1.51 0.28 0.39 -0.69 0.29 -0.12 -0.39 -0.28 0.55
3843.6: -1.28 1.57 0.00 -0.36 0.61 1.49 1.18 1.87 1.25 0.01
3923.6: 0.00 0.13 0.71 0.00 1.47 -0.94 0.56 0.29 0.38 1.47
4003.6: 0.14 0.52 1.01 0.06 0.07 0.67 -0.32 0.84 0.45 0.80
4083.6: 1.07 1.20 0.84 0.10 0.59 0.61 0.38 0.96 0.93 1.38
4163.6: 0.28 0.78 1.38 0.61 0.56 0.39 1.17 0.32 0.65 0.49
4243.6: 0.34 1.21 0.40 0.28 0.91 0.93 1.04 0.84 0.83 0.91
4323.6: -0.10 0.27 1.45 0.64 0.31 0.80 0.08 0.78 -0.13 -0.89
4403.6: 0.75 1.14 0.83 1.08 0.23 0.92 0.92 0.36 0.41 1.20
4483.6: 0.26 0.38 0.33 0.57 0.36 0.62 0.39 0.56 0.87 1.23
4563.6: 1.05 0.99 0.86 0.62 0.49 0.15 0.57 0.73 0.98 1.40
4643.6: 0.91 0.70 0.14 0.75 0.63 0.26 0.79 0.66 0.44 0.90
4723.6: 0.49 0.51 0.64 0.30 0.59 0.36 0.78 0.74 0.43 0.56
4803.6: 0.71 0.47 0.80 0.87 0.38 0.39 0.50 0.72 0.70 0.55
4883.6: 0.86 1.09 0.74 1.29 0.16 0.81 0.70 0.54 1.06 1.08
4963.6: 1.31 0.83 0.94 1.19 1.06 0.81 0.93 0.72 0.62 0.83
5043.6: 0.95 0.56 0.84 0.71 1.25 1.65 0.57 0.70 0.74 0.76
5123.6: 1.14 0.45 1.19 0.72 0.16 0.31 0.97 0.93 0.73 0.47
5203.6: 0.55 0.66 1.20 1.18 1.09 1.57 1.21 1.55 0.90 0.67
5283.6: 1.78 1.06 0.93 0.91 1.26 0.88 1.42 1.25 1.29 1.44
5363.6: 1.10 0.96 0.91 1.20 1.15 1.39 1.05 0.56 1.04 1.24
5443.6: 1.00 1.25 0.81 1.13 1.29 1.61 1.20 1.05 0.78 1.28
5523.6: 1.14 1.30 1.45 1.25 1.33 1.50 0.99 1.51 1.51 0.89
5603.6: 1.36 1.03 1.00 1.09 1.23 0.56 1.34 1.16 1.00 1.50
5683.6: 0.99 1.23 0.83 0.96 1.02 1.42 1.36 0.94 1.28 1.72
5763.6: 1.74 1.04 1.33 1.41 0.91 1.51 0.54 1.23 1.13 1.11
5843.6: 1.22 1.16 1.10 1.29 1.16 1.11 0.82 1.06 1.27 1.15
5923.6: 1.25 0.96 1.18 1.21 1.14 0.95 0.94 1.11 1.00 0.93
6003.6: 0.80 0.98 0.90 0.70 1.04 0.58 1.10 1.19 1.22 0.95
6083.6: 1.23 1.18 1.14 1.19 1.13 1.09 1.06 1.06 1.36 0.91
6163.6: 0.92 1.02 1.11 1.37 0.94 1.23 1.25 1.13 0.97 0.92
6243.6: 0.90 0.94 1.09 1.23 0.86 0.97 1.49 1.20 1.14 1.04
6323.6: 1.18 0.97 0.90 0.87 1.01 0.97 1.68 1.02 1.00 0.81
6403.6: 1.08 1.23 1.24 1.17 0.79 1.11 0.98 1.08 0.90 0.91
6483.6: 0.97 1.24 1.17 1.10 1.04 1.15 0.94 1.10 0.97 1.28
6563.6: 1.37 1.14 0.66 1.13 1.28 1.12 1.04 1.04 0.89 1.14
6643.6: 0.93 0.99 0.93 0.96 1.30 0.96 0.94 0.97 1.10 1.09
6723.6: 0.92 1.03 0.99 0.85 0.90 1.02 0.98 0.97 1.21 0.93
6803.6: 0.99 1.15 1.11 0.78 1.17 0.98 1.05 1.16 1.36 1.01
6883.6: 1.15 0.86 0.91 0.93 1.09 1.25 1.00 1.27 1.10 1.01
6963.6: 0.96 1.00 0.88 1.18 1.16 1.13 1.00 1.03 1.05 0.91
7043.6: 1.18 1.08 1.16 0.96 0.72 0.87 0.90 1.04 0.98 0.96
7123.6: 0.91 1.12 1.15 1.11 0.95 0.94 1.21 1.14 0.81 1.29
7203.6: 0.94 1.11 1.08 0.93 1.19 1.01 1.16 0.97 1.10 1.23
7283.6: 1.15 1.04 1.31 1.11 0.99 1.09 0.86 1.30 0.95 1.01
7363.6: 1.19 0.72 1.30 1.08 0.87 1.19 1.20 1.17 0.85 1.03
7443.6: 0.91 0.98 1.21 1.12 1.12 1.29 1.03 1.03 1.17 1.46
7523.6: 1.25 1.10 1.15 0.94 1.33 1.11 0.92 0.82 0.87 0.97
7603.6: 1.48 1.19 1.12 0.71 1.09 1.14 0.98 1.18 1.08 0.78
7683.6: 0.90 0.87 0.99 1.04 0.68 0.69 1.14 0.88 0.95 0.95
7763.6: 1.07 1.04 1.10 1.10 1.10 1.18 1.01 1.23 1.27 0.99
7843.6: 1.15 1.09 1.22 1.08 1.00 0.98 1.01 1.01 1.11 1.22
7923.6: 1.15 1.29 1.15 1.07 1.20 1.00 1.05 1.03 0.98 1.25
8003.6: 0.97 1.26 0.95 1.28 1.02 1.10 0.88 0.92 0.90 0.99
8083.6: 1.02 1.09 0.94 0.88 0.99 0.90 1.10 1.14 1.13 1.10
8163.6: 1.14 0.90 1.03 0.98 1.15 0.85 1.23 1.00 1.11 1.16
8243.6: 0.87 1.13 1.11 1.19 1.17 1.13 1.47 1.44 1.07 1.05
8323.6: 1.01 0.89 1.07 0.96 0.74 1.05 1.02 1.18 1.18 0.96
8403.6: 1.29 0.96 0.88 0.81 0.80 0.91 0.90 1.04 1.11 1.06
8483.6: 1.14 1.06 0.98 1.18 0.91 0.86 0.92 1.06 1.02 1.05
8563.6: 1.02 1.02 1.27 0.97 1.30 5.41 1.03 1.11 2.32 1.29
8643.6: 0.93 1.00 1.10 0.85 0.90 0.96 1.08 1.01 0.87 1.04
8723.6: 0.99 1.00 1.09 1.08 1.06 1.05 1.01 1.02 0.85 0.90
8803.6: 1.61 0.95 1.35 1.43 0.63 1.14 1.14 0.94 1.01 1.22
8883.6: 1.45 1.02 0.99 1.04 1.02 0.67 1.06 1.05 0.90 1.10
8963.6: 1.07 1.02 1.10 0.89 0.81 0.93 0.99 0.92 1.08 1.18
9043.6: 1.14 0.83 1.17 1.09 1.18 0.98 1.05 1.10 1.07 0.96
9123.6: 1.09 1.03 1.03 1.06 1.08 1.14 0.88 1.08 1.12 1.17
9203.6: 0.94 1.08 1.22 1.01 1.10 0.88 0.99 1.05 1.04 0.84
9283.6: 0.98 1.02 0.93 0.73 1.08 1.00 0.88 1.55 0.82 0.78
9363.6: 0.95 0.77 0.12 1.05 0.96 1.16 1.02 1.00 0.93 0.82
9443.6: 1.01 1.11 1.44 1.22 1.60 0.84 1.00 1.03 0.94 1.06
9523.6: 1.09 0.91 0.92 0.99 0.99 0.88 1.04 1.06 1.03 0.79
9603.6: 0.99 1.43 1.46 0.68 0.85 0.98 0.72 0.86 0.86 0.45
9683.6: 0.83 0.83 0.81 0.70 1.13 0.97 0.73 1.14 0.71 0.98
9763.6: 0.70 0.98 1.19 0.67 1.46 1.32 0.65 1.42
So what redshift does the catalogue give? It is 0.310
